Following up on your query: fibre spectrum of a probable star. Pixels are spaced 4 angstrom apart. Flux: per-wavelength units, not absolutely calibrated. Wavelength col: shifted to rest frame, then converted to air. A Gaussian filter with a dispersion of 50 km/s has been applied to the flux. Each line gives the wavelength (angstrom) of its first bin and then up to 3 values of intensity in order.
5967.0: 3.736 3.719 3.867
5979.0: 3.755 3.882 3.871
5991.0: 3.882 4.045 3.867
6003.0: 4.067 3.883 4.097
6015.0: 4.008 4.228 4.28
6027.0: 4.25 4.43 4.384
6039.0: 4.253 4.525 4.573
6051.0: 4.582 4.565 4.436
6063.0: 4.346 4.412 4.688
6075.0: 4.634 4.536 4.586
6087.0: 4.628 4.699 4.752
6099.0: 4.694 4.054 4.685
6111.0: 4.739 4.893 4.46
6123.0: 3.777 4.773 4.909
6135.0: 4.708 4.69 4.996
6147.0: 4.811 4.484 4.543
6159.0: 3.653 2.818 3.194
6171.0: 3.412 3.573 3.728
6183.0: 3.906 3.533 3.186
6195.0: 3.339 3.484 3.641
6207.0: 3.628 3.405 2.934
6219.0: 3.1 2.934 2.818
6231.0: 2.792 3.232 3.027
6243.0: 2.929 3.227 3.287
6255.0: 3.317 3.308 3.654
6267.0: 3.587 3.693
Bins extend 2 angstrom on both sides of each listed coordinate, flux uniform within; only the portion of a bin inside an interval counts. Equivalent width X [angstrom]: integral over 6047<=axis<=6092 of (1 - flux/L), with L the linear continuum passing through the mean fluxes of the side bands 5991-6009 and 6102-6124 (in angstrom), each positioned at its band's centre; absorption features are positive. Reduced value -2.9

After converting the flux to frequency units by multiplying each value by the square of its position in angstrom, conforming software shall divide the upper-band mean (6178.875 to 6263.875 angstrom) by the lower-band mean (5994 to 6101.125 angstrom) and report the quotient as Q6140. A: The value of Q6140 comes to 0.79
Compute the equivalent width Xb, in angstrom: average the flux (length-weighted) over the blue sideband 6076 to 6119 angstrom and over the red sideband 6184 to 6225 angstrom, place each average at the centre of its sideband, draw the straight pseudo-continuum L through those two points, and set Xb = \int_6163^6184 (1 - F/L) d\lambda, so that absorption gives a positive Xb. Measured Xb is 1.3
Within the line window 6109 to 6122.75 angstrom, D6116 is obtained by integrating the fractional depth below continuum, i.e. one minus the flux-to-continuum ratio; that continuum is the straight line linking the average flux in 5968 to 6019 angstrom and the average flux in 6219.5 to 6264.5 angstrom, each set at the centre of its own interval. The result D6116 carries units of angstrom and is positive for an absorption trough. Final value -4.1 angstrom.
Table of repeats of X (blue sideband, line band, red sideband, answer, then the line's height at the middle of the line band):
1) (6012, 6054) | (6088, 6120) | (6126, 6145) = 0.3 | 4.67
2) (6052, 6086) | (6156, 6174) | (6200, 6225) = 1.7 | 3.7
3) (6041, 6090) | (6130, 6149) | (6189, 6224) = -4.5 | 3.89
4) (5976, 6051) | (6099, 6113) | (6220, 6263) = -3.0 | 3.72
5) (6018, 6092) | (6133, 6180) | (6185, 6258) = -4.3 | 3.71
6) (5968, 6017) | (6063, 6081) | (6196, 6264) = -4.2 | 3.68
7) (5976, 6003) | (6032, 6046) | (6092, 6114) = -0.7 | 4.21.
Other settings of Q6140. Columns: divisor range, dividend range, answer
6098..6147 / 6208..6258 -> 0.69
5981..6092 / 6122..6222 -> 0.93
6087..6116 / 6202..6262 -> 0.71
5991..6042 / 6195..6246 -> 0.82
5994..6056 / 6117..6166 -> 1.07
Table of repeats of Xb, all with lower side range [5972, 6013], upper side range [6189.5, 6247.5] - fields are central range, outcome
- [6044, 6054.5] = -2.4 angstrom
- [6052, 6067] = -3.1 angstrom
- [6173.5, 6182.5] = -1.1 angstrom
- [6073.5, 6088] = -3.9 angstrom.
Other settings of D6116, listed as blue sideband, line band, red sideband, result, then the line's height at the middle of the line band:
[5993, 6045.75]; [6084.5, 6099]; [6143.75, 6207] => -2.7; 3.96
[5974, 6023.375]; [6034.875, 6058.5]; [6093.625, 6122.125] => -1.4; 4.24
